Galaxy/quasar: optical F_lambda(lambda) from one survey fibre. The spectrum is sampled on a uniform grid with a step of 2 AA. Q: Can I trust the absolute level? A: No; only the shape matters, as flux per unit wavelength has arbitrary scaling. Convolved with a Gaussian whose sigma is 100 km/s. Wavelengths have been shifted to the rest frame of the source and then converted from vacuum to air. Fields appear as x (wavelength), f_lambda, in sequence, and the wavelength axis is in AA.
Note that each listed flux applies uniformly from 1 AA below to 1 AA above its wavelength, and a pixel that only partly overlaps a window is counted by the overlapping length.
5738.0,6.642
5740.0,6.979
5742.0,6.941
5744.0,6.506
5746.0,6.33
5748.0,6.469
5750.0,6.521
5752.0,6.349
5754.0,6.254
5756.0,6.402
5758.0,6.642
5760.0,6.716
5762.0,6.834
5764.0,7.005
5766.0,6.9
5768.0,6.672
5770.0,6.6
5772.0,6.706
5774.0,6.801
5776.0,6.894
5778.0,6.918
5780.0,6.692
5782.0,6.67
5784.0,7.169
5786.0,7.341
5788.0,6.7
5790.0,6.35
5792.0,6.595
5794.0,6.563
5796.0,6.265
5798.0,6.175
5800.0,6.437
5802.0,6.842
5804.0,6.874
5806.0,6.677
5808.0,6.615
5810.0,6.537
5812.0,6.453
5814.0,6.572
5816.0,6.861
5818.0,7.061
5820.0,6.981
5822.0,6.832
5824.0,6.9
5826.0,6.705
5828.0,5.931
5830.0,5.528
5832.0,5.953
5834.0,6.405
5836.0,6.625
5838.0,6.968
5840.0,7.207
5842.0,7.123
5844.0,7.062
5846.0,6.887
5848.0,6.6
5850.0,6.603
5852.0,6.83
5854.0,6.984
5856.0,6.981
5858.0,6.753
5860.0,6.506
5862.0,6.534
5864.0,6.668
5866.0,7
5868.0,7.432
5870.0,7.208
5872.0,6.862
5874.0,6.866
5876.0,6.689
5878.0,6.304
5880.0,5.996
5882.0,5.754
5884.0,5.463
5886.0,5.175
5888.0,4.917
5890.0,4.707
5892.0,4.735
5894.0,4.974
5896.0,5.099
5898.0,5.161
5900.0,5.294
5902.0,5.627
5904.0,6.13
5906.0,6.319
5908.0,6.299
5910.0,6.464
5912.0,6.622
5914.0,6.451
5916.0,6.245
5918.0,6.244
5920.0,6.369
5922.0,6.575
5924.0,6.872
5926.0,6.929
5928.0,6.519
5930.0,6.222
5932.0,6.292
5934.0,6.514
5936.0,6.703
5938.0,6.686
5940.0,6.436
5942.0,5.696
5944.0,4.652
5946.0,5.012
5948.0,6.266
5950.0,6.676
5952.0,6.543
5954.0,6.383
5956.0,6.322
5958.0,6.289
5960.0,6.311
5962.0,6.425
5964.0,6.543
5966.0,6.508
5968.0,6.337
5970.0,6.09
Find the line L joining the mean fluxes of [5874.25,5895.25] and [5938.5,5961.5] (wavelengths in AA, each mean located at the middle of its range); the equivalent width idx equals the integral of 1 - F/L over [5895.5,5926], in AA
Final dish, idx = -2.22 AA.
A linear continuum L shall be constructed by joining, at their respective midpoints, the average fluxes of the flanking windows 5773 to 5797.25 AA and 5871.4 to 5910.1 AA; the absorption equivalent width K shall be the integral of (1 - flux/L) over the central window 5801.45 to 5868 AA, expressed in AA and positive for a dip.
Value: -4.9 AA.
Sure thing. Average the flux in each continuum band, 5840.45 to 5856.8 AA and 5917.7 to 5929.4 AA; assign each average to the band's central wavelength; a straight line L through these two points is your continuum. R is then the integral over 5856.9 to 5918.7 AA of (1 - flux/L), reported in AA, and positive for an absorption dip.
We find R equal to 6.0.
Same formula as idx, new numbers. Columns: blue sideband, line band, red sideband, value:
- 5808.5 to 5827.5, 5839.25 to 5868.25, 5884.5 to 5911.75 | -3.20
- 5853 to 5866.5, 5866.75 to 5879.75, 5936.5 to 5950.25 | -0.42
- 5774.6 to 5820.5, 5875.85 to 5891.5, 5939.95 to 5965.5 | 2.06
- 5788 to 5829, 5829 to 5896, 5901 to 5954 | 1.18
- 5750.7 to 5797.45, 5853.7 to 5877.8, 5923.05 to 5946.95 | -1.63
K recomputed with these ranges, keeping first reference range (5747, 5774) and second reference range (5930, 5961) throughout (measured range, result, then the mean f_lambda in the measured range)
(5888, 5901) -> 2.72 AA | 4.99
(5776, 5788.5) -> -0.66 AA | 6.92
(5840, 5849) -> -0.73 AA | 6.95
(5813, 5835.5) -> -0.16 AA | 6.52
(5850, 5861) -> -0.67 AA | 6.79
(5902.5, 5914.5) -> -0.14 AA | 6.35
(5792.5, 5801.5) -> 0.19 AA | 6.4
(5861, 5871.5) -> -0.97 AA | 6.96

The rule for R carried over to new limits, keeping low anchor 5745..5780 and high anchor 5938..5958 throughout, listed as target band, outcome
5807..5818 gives -0.3 AA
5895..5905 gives 1.2 AA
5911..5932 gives -1.2 AA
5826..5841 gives 0.1 AA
